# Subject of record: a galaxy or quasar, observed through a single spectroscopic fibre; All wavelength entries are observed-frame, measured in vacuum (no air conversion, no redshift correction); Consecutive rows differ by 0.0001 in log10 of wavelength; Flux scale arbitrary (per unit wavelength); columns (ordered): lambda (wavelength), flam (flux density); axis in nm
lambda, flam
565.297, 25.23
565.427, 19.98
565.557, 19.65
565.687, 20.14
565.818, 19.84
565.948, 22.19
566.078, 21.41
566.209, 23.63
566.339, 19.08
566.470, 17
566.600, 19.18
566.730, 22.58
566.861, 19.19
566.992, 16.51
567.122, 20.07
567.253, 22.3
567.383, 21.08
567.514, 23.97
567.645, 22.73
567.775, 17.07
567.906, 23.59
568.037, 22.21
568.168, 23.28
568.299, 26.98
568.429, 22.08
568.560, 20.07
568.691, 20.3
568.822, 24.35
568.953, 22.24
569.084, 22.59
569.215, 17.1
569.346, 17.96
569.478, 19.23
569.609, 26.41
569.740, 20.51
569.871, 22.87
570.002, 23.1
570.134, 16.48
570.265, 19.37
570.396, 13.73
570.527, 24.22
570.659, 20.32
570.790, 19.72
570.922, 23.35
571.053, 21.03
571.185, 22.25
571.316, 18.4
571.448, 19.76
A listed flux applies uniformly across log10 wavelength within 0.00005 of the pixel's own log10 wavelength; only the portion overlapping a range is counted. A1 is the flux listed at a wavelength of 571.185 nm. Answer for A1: 22.25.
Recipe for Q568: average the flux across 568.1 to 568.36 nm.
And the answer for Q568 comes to 25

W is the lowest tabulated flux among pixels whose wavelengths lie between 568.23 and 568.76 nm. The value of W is 20.07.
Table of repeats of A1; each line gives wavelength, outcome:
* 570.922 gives 23.35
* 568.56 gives 20.07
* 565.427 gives 19.98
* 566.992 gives 16.51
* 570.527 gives 24.22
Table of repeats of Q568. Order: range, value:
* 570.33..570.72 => 19.4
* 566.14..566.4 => 21.4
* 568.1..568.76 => 22.6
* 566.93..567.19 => 18.4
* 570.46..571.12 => 21.7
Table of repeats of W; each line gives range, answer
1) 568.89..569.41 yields 17.1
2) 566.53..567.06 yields 16.51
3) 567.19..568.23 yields 17.07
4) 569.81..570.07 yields 22.87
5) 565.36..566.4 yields 19.08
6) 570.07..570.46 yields 13.73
